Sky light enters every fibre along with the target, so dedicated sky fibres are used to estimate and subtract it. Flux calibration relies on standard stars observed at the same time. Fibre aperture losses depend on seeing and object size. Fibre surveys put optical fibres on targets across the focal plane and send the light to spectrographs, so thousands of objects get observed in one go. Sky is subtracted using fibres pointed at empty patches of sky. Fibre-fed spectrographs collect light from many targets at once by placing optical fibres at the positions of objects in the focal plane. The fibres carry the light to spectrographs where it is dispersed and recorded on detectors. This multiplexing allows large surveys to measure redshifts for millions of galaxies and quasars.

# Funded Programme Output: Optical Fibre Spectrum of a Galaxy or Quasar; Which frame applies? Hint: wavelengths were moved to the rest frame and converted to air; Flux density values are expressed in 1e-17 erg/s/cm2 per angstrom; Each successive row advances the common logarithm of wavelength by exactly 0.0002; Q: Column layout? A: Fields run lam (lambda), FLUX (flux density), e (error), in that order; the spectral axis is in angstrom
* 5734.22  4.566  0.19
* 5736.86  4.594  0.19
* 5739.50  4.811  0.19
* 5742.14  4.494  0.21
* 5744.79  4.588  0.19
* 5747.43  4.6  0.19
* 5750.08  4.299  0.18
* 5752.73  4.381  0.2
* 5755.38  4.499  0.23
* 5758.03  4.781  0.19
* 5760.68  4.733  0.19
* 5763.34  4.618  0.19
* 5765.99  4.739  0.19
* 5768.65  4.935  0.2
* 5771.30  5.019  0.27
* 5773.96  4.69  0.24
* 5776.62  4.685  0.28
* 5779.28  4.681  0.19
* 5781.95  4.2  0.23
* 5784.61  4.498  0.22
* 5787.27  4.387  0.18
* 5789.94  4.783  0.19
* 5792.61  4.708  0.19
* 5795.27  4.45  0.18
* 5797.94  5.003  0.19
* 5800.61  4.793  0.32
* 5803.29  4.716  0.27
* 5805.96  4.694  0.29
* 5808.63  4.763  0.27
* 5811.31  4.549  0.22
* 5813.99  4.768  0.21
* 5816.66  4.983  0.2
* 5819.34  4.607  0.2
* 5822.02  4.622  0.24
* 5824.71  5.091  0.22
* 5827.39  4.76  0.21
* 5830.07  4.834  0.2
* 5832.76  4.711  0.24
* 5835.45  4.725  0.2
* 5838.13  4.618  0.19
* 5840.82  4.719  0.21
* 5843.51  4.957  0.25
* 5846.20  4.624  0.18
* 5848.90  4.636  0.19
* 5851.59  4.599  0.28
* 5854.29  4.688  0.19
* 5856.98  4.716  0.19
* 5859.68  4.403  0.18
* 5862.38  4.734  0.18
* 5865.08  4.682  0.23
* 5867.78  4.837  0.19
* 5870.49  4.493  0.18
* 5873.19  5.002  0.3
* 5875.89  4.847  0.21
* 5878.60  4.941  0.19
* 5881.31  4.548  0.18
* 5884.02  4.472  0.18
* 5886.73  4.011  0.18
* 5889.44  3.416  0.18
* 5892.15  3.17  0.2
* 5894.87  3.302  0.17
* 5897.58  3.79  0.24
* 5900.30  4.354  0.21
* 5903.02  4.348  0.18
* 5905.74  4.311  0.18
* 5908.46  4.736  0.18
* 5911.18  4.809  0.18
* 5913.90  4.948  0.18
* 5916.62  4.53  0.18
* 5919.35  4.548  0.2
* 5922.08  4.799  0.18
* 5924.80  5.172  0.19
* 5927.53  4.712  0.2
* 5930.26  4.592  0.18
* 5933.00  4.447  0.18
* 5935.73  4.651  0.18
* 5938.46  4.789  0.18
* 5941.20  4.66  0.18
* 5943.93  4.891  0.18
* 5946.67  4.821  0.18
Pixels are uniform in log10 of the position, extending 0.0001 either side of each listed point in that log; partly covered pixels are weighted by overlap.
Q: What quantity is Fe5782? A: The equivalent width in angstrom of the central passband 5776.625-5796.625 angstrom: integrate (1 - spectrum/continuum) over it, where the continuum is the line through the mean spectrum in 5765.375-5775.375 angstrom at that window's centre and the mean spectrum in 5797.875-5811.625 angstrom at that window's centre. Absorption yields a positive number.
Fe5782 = 1.1 angstrom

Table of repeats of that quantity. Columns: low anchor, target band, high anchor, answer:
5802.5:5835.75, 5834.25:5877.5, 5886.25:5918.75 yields -2.1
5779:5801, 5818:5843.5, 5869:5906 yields -1.8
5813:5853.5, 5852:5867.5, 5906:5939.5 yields 0.3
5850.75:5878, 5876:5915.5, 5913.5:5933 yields 3.9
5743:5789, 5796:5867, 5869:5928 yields -3.4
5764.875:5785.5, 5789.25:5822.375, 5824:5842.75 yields 0.0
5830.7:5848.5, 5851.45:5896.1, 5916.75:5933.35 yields 3.0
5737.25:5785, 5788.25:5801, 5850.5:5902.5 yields -0.5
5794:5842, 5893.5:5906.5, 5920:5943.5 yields 2.0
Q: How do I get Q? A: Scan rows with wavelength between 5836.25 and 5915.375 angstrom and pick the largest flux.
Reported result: 5.002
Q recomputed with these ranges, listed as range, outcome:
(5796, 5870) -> 5.091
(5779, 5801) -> 5.003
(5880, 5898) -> 4.548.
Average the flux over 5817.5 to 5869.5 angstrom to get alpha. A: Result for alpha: 4.71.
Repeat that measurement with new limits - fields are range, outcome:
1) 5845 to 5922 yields 4.45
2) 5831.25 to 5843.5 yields 4.72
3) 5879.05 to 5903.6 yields 3.96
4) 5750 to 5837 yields 4.69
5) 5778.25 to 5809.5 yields 4.64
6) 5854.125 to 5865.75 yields 4.64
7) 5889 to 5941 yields 4.41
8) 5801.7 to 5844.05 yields 4.75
